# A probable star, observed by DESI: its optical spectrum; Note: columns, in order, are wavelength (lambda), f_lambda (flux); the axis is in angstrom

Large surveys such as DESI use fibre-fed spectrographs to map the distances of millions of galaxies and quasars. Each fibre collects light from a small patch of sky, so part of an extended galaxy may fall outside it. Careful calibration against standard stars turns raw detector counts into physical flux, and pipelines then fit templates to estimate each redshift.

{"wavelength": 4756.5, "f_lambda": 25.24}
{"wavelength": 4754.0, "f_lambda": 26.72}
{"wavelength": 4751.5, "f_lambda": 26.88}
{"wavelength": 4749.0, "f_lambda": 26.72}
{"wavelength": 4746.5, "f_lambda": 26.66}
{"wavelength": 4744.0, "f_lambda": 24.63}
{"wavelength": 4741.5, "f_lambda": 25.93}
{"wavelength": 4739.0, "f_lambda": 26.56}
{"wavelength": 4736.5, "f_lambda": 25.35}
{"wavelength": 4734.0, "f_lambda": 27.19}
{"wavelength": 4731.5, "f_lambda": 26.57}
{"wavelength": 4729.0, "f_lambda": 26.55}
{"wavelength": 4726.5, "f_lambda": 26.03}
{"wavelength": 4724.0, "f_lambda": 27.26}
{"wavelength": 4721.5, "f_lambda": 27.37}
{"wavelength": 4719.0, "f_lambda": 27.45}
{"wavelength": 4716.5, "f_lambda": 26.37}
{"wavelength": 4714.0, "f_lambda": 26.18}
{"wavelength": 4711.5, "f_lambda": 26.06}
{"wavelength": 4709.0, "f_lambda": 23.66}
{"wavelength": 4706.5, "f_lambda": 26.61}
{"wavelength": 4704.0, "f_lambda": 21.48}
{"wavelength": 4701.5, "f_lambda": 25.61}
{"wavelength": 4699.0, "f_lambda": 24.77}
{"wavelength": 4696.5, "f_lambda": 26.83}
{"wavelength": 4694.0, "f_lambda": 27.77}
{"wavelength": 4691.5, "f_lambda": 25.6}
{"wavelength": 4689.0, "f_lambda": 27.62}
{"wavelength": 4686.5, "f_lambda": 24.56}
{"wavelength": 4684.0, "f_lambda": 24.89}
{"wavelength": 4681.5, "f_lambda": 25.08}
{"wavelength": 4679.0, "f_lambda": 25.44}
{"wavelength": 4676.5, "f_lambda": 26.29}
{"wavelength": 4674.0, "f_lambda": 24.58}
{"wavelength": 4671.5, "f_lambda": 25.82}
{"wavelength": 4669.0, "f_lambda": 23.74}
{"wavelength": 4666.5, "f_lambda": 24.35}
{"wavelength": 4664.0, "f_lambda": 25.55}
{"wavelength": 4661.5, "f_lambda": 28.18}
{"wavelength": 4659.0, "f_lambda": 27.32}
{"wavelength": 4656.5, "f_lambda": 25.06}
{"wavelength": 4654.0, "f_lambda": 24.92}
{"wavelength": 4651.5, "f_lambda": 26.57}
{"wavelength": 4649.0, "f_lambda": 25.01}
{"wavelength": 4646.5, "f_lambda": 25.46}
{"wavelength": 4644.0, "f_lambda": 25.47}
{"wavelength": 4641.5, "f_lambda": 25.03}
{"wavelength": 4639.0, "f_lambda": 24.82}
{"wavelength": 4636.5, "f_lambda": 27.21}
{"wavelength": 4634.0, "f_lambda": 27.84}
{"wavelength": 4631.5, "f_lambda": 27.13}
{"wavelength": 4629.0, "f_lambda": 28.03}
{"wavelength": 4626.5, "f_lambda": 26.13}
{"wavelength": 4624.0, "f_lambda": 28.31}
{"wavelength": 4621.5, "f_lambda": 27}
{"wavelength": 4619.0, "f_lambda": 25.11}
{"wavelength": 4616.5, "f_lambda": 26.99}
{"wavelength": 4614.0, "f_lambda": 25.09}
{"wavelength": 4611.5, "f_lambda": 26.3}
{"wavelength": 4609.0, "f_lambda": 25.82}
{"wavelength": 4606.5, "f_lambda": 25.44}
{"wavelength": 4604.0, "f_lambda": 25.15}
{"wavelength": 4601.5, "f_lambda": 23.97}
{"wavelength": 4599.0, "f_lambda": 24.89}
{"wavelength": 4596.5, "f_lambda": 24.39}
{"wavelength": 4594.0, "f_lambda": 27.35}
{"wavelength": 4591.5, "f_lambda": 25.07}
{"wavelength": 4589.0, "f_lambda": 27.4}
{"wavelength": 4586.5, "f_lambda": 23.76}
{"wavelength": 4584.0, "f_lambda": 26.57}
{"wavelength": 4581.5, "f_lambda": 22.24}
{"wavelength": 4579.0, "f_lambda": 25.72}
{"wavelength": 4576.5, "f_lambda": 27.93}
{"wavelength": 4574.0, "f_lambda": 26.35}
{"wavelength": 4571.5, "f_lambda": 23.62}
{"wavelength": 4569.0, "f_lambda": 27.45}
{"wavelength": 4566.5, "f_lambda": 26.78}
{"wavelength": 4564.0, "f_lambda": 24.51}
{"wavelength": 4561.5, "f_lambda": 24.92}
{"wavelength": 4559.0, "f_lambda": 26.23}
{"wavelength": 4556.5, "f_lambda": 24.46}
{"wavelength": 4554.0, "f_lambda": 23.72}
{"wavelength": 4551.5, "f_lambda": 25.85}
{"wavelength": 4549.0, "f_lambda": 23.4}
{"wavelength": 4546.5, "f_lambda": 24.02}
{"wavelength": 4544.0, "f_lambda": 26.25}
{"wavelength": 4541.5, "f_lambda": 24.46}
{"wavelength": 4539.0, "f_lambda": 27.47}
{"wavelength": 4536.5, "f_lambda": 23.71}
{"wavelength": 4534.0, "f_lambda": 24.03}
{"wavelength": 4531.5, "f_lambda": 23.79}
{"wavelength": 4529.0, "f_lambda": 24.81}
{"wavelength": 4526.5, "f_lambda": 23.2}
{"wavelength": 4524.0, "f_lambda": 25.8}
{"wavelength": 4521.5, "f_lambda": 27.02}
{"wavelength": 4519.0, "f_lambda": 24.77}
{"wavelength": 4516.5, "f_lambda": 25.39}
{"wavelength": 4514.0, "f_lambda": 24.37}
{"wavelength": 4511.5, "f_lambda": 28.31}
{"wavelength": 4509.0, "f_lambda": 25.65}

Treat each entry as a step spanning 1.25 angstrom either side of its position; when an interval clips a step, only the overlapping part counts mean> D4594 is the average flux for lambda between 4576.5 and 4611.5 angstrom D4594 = 25.3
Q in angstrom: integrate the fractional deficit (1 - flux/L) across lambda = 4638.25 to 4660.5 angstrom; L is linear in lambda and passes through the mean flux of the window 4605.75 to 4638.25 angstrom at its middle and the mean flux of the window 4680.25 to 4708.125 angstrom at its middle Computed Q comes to 0.5 angstrom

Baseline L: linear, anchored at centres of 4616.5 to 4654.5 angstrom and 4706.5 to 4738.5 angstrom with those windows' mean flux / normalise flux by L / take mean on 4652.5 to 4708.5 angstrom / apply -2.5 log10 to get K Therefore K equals 0.03 mag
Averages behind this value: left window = 26.3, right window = 26.4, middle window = 25.5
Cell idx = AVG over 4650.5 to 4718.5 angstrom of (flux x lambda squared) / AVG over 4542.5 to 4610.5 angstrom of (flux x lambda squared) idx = 1.1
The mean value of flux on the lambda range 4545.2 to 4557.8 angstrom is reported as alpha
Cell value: 24.3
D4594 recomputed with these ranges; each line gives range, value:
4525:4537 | 24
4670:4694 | 25.6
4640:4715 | 25.5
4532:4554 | 24.8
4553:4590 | 25.4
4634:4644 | 25.9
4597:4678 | 25.9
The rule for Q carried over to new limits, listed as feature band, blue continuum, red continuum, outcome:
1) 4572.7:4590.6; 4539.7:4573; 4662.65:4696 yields -0.4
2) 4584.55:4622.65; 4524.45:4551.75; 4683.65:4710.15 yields -1.0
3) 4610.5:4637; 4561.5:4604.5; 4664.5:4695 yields -1.4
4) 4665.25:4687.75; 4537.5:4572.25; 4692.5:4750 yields 0.8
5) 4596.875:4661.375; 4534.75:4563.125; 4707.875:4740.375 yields -1.1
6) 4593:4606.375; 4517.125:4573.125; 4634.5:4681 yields 0.1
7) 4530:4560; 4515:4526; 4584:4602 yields 0.9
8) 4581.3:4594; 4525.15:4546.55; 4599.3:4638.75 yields 0.1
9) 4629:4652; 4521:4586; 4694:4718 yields -0.8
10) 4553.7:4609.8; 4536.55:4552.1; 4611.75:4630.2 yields 1.0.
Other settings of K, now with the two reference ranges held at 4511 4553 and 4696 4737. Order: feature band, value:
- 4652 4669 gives -0.004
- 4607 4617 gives -0.021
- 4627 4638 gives -0.076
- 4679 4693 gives 0.009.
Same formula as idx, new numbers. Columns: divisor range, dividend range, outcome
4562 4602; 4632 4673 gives 1.04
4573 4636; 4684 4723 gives 1.04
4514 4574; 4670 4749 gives 1.11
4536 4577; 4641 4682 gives 1.05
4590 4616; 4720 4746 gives 1.10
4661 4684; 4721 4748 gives 1.07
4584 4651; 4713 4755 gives 1.07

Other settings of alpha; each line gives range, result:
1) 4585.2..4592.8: 25.4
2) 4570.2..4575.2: 25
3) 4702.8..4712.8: 24.5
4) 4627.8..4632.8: 27.6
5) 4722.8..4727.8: 26.6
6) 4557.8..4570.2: 26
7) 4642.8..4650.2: 25.3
